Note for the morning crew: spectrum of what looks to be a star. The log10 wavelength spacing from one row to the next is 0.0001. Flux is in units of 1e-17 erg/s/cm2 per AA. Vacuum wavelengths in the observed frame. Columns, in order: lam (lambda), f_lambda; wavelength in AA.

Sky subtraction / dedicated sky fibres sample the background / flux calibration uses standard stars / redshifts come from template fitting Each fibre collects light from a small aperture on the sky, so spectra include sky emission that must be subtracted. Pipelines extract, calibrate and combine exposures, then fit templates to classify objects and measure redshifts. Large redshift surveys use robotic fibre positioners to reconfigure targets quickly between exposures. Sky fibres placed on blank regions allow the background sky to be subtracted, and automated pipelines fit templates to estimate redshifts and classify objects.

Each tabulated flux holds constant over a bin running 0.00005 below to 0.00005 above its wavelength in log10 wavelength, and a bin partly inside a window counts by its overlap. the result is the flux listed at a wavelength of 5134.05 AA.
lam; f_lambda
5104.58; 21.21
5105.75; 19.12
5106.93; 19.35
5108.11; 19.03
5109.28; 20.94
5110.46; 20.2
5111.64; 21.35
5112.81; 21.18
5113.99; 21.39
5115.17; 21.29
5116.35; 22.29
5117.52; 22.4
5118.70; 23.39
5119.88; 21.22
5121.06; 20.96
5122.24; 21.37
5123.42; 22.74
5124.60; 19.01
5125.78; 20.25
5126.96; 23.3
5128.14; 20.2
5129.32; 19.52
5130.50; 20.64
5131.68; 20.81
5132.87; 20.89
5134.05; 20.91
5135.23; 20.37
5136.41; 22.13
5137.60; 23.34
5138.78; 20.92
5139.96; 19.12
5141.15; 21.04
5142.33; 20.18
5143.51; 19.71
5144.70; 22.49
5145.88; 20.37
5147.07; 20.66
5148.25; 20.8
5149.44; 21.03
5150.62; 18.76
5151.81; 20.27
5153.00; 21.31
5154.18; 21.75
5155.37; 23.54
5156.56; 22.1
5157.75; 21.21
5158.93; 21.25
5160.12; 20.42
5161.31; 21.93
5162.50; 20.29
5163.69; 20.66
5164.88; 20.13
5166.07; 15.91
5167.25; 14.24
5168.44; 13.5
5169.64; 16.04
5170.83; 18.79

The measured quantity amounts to 20.91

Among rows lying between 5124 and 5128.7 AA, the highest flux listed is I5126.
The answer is 23.3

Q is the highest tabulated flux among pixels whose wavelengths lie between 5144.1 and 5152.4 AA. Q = 22.49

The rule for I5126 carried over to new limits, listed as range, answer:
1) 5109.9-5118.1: 22.4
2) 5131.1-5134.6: 20.91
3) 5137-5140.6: 23.34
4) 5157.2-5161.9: 21.93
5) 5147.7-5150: 21.03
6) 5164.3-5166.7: 20.13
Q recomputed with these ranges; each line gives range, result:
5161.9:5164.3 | 20.66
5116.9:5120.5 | 23.39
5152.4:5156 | 23.54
